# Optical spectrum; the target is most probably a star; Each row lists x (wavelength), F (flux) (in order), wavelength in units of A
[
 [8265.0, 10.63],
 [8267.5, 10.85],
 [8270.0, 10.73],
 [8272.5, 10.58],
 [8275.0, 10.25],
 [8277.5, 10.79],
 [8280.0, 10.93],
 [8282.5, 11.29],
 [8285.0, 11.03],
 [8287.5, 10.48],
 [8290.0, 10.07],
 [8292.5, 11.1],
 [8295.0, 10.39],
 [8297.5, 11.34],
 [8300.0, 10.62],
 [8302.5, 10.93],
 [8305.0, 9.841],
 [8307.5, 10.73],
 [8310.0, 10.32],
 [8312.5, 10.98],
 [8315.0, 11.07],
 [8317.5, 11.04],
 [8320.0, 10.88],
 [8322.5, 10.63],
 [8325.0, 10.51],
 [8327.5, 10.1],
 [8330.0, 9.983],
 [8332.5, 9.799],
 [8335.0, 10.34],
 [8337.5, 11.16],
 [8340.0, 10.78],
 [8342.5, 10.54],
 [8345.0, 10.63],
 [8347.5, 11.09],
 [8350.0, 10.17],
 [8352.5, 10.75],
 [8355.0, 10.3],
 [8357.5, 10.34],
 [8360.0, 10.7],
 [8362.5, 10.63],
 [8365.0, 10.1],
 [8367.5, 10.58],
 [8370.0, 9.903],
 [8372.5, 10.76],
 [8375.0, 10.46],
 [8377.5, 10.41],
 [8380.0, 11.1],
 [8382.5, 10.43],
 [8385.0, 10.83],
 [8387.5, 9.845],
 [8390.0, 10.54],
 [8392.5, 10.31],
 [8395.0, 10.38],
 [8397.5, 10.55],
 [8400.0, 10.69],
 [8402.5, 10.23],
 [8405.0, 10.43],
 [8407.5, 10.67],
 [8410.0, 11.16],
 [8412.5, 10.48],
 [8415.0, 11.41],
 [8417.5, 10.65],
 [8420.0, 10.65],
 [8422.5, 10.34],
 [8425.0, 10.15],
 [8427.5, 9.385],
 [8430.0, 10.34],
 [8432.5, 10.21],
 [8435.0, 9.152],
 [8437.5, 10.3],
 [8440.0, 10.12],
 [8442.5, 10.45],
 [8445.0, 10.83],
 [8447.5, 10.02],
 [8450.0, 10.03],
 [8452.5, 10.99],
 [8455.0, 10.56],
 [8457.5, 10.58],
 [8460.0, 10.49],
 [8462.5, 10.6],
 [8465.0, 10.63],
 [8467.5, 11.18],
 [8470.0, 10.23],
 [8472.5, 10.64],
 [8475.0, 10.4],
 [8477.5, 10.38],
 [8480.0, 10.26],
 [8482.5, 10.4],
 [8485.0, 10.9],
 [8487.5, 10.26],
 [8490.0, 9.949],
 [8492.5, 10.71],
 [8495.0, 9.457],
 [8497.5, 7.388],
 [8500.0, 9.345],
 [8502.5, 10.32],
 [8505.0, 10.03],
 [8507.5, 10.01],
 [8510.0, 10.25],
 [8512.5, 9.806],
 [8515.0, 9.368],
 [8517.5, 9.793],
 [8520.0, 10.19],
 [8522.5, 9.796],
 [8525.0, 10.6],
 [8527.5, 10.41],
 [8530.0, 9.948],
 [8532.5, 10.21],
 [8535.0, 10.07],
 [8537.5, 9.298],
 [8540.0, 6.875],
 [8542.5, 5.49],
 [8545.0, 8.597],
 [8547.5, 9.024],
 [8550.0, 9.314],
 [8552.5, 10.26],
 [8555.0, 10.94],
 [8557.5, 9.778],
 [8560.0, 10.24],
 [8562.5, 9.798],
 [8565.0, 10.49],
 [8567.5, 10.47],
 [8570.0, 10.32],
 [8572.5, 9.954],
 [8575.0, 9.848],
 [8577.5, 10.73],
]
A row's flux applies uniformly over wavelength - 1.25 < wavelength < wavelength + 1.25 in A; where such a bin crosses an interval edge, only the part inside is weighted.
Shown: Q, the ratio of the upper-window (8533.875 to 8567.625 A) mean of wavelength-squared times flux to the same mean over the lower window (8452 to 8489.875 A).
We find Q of 0.90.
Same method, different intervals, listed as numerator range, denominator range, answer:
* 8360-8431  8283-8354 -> 1.01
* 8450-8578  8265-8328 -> 0.98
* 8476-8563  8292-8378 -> 0.96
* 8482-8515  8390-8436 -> 0.97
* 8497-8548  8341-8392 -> 0.93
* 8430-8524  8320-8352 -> 1.00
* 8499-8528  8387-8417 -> 0.97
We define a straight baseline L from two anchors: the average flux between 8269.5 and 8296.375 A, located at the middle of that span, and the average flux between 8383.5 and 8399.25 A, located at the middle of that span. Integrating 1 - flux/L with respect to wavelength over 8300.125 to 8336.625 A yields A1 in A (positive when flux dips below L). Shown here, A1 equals 0.3 A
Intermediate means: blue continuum 10.7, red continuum 10.4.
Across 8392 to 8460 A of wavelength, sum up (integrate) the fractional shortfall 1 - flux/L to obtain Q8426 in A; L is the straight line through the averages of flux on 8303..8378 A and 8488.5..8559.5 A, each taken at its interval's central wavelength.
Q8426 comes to -2.3 A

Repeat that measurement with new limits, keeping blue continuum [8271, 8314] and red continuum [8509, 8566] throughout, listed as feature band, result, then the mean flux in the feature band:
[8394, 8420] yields -1.27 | 10.7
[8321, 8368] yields -0.12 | 10.5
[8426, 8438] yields 0.24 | 9.86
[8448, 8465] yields -0.99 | 10.5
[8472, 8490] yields -1.07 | 10.4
